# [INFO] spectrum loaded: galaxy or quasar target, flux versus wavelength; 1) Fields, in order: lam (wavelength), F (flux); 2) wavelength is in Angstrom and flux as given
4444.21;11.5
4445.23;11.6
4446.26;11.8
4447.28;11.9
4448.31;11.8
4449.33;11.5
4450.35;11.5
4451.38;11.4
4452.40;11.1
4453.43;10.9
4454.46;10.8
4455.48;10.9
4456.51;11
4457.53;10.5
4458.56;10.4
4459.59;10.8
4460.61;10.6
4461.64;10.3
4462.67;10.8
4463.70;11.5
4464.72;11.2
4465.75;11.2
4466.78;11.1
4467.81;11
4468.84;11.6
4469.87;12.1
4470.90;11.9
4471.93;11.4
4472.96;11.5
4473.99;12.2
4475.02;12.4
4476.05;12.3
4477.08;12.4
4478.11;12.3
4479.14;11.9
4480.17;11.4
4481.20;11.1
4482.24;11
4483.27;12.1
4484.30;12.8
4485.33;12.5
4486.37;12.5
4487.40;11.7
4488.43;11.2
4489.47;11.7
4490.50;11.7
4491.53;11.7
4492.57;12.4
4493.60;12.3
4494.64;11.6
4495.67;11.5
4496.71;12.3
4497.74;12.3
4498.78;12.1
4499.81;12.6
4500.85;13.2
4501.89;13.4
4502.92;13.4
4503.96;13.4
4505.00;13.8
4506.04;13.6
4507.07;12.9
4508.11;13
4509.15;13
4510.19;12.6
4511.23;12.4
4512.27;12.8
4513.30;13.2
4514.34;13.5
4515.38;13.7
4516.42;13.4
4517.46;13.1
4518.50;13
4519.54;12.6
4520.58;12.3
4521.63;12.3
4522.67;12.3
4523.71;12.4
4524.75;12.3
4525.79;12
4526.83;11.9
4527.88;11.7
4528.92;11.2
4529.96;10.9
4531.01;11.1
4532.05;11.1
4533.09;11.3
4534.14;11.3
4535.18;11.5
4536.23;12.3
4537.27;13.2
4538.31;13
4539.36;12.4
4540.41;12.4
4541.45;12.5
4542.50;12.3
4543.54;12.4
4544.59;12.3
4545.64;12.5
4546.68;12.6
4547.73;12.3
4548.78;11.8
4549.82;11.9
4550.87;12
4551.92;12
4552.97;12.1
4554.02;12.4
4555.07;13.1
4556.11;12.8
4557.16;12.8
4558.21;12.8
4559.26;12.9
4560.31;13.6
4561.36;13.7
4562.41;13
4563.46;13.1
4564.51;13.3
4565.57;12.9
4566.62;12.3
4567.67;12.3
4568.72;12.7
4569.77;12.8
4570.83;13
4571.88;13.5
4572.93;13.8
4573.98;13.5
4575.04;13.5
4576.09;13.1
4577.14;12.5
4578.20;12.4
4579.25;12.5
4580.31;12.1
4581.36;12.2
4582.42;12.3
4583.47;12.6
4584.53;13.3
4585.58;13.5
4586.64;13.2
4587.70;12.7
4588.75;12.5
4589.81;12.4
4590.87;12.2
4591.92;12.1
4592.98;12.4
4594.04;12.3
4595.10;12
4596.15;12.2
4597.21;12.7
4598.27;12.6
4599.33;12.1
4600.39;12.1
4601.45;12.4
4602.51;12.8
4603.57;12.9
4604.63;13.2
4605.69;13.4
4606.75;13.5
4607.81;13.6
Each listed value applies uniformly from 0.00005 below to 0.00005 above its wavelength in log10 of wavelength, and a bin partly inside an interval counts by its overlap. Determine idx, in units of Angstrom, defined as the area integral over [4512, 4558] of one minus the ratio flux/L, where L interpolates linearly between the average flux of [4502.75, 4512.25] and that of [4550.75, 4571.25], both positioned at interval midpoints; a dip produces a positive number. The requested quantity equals 2.18 Angstrom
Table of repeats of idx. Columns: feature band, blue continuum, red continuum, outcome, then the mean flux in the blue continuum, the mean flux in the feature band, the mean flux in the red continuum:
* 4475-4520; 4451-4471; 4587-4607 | -4.1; 11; 12.5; 12.5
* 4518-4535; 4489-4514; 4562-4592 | 1.1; 12.6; 11.8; 12.8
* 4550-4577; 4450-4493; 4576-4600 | -1.3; 11.5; 12.9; 12.5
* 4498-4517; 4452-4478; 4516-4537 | -2.1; 11.3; 13.1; 12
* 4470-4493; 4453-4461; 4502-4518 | -0.1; 10.7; 11.9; 13.2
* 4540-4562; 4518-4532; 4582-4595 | -0.6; 12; 12.5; 12.6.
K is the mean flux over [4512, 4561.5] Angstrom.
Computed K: 12.4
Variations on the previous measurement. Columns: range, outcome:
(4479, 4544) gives 12.3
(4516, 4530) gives 12.3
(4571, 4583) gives 12.9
